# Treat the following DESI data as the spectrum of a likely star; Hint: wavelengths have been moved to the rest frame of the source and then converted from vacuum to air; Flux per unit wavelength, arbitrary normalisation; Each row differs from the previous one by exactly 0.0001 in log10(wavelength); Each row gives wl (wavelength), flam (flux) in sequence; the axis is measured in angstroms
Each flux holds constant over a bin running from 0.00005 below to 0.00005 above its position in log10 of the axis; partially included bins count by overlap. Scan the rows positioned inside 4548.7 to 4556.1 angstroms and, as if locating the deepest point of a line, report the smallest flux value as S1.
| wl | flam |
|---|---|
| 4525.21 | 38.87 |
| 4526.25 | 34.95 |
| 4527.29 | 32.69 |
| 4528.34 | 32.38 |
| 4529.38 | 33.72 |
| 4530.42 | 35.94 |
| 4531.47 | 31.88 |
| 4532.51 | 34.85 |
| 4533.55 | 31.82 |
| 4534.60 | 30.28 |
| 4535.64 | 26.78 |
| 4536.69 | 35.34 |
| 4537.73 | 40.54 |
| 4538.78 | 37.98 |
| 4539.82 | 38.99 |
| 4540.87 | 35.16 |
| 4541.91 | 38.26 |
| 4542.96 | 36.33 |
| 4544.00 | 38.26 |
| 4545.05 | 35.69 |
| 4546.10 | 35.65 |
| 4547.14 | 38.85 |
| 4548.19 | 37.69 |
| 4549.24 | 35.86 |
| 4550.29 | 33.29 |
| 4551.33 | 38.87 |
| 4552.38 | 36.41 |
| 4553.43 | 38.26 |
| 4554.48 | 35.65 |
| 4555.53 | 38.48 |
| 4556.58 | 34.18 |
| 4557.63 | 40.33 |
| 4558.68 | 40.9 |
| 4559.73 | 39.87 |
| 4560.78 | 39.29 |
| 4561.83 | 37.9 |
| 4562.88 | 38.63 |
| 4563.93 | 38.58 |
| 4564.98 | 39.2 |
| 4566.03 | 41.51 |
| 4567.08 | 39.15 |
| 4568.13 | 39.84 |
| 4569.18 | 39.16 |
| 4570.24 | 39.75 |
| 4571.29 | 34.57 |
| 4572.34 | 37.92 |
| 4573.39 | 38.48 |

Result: 33.29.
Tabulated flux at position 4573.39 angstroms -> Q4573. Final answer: 38.48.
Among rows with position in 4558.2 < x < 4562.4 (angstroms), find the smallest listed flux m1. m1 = 37.9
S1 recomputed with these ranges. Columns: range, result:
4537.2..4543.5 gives 35.16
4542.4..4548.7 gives 35.65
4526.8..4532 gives 31.88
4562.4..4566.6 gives 38.58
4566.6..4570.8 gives 39.15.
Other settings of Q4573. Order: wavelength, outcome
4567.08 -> 39.15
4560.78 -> 39.29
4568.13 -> 39.84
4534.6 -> 30.28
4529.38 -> 33.72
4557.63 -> 40.33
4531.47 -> 31.88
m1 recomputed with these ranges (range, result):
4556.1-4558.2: 34.18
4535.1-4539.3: 26.78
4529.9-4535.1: 30.28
